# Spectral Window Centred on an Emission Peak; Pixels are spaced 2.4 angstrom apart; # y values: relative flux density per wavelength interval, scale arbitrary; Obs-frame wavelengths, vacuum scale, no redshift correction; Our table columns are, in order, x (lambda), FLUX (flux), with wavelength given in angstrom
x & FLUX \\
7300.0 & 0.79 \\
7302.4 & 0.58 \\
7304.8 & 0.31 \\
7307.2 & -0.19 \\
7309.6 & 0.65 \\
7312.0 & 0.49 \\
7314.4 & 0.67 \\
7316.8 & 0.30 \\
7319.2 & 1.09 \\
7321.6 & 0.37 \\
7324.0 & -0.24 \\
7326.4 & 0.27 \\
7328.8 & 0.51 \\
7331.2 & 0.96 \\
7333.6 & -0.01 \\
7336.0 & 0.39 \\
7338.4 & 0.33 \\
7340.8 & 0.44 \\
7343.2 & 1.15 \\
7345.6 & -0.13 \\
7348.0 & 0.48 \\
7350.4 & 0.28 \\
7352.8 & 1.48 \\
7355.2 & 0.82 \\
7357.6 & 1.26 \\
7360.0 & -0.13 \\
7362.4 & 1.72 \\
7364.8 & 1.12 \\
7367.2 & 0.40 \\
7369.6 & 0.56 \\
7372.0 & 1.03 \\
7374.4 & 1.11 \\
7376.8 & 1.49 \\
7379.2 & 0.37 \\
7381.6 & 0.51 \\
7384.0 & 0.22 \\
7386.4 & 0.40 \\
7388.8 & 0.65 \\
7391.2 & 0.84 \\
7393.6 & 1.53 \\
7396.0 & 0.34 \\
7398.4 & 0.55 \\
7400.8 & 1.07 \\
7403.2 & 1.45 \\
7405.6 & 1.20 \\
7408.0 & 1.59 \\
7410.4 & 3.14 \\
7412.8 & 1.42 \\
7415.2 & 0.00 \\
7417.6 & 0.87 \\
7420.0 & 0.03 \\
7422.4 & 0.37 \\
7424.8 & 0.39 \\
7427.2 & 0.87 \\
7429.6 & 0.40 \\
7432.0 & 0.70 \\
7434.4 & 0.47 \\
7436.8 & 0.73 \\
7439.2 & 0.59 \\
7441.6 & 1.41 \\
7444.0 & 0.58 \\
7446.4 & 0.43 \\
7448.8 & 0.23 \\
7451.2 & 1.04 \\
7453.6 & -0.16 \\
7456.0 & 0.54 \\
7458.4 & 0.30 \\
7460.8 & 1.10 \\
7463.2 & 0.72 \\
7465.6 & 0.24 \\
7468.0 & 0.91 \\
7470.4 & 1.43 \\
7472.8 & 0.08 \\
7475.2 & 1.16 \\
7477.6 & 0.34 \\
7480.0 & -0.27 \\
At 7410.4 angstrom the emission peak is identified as H-gamma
